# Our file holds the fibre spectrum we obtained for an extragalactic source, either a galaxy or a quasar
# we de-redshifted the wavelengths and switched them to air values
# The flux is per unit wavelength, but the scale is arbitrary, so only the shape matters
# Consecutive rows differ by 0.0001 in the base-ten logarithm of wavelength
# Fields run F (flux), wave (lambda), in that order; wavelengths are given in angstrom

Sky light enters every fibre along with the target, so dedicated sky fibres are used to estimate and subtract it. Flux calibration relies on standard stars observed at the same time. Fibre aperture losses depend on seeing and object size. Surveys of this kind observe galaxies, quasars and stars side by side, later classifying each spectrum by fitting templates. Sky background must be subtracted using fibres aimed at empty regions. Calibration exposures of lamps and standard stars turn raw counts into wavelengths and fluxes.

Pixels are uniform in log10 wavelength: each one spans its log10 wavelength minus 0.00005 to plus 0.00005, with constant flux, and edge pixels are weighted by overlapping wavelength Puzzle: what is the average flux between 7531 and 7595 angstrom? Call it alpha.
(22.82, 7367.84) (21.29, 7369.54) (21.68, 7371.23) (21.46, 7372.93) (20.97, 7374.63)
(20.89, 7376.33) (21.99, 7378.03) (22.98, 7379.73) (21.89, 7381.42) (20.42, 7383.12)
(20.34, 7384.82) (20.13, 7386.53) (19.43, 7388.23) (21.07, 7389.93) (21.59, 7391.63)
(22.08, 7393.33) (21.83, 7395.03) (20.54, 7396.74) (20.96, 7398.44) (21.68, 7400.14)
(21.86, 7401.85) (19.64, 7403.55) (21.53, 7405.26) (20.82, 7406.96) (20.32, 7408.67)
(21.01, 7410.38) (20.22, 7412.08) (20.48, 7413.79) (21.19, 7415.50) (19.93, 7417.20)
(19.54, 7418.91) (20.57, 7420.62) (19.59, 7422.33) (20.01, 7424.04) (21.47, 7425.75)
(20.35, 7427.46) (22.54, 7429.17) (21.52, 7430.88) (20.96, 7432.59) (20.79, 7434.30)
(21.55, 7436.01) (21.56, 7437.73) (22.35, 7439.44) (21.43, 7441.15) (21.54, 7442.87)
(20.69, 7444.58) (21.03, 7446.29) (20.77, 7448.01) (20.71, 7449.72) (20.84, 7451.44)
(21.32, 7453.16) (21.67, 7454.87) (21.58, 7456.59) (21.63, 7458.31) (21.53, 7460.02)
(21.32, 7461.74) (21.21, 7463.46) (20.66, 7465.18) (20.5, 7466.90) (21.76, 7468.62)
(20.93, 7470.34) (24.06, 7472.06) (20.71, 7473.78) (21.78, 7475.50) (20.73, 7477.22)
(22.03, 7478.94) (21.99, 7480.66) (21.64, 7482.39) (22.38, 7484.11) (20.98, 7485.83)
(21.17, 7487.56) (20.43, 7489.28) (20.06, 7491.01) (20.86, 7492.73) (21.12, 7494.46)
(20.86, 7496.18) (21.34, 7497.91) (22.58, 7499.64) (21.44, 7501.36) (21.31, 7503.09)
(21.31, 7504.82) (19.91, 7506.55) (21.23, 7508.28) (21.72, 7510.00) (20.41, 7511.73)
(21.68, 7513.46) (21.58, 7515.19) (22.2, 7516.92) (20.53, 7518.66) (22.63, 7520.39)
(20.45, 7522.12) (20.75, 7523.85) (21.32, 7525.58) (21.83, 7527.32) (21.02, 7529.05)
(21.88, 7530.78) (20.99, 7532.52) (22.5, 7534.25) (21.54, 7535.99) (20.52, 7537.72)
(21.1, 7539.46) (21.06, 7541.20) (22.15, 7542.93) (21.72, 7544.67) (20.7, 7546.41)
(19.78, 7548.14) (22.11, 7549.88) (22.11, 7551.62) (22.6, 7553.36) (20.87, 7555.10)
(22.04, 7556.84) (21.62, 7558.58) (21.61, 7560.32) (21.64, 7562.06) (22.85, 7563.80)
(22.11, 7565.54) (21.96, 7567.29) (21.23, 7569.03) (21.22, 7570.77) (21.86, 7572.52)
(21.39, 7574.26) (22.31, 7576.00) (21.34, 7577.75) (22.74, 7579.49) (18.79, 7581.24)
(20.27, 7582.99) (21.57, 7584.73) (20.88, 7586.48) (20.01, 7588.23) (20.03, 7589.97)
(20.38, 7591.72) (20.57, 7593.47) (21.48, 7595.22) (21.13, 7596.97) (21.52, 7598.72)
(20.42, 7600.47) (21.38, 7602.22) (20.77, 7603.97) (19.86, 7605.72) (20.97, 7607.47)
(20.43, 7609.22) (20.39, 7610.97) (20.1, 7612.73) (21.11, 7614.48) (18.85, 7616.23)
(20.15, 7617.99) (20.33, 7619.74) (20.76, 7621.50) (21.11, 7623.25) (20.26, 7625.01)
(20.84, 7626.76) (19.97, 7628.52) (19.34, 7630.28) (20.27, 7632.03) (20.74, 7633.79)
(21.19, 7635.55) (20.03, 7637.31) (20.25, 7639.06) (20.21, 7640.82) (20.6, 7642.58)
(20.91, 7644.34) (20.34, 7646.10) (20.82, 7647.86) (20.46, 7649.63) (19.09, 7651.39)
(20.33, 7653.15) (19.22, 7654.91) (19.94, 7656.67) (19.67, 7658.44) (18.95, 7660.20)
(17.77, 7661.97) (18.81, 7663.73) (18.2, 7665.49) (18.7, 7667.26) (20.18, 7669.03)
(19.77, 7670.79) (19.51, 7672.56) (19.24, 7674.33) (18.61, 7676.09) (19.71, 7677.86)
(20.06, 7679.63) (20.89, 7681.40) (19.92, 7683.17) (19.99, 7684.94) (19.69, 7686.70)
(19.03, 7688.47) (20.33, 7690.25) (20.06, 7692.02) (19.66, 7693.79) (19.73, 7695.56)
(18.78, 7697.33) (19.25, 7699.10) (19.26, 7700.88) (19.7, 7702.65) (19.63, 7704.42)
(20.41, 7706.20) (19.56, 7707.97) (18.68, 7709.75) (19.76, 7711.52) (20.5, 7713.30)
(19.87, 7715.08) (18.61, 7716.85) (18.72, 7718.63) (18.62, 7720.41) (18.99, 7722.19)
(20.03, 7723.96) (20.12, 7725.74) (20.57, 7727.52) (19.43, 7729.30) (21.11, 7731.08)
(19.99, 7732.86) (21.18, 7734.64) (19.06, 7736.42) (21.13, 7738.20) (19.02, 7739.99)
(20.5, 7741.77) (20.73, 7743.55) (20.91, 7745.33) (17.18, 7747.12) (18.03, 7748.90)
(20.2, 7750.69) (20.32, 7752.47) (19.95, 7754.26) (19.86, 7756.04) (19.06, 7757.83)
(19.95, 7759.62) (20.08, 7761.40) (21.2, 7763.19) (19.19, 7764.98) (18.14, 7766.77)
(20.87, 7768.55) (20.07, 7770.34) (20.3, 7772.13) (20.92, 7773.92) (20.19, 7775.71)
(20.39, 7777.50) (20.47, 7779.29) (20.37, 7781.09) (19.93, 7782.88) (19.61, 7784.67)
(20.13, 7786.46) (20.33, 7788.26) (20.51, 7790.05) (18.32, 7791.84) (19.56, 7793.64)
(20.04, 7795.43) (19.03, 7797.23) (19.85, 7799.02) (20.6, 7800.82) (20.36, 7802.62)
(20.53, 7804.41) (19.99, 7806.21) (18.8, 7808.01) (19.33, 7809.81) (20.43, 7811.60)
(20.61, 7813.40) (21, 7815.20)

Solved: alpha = 21.3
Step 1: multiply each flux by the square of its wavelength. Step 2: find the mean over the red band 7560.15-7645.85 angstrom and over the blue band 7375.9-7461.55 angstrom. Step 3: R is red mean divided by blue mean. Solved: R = 1.0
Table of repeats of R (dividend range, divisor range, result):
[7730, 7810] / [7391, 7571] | 1.01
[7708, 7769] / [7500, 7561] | 0.97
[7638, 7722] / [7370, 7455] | 1.00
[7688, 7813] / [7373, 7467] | 1.03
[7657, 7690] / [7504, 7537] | 0.95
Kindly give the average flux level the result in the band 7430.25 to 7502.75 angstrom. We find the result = 21.3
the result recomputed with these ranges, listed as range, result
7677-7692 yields 20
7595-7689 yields 20.1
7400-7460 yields 21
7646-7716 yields 19.6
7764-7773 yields 19.7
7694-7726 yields 19.5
